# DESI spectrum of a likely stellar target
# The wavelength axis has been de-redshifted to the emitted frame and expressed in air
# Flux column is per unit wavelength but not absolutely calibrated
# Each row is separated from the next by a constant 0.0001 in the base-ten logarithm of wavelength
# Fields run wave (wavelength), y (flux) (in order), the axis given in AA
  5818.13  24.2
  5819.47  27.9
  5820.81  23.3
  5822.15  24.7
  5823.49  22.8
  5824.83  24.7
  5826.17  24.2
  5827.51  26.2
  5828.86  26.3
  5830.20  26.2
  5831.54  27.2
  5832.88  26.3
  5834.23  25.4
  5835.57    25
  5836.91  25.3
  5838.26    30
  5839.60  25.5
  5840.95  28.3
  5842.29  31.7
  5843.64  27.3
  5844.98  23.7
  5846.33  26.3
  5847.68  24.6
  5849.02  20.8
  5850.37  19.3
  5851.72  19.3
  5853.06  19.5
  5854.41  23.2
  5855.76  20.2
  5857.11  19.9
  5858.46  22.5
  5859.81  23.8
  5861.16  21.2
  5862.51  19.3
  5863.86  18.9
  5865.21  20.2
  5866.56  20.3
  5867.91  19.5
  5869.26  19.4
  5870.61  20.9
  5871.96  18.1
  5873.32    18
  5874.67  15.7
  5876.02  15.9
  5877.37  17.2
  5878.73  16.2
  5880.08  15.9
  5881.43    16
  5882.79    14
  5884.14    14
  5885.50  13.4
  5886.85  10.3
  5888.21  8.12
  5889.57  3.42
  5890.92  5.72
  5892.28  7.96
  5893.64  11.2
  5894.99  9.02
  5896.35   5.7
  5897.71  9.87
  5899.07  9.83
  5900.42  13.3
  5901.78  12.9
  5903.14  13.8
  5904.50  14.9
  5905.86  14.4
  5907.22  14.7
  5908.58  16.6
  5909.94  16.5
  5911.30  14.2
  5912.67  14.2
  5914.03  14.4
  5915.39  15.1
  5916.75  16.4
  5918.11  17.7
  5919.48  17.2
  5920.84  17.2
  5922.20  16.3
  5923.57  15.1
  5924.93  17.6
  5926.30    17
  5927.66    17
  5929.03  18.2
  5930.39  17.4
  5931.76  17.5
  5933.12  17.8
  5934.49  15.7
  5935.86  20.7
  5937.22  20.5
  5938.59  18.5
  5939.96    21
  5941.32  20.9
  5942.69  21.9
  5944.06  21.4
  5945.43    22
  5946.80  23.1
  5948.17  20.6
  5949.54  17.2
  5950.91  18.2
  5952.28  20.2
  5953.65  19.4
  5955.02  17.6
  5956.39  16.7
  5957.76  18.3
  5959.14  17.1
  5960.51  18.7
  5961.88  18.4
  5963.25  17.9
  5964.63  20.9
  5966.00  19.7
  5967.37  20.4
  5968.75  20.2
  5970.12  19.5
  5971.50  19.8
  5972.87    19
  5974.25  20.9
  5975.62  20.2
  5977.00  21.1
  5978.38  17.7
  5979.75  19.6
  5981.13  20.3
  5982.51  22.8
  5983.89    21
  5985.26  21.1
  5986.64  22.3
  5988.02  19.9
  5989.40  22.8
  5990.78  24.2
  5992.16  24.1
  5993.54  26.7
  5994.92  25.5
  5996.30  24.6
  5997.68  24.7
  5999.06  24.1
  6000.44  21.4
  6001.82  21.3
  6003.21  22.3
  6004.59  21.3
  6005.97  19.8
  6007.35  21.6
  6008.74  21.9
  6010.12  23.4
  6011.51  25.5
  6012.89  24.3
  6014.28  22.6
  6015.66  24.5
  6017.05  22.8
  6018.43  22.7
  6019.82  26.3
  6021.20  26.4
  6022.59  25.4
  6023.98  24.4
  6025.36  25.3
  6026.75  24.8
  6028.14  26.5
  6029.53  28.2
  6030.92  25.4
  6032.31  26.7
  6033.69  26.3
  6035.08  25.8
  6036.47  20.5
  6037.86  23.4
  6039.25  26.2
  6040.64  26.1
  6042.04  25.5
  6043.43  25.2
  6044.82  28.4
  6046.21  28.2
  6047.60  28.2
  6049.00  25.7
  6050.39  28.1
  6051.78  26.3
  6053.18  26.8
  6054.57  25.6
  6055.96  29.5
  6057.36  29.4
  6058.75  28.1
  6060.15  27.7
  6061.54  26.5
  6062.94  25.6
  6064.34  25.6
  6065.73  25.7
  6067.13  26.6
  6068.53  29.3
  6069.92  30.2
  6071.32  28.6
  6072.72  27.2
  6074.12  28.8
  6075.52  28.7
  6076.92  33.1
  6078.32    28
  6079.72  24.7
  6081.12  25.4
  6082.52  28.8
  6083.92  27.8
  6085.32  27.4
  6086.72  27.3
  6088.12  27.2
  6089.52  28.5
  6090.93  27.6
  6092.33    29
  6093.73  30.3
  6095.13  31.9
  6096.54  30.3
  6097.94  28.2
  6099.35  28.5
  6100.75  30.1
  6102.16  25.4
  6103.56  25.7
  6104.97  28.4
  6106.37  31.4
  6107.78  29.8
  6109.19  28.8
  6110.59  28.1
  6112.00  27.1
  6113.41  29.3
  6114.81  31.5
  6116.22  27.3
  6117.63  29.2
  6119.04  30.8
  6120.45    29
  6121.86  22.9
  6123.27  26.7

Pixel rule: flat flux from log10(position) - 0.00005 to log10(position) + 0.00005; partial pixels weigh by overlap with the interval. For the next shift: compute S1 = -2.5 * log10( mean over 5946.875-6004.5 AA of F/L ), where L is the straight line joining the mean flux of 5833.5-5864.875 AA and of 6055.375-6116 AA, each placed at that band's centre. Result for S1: 0.25 mag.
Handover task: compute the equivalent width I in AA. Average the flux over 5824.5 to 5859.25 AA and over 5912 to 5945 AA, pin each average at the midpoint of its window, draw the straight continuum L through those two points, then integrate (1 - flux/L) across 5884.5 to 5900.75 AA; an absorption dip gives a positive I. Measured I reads 9.2 AA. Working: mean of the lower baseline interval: 24.6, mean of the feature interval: 8.99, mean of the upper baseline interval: 17.8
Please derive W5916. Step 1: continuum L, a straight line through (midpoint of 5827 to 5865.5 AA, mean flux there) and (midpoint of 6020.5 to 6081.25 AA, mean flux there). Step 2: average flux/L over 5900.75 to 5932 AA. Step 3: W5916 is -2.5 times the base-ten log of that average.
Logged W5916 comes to 0.49 mag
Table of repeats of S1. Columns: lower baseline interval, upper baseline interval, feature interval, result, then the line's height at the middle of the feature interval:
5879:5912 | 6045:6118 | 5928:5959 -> -0.193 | 16.1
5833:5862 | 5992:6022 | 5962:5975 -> 0.195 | 23.6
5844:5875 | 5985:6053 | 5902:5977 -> 0.244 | 22.6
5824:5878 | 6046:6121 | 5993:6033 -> 0.102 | 26.5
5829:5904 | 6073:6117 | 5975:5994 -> 0.098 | 23.7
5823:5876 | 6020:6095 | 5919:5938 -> 0.363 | 24.5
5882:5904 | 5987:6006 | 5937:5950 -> -0.249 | 16.5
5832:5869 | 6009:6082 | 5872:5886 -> 0.441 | 23.7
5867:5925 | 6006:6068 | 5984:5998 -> -0.075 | 21.9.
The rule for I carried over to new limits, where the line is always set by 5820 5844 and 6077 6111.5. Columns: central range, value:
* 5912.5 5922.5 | 4.0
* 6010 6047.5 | 3.4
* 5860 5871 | 2.6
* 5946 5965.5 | 5.9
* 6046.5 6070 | 0.6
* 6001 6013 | 2.3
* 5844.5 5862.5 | 3.1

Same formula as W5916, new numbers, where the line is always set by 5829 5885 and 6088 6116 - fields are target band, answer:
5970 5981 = 0.258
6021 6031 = 0.034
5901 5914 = 0.491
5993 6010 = 0.130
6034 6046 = 0.071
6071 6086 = 0.005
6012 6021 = 0.097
